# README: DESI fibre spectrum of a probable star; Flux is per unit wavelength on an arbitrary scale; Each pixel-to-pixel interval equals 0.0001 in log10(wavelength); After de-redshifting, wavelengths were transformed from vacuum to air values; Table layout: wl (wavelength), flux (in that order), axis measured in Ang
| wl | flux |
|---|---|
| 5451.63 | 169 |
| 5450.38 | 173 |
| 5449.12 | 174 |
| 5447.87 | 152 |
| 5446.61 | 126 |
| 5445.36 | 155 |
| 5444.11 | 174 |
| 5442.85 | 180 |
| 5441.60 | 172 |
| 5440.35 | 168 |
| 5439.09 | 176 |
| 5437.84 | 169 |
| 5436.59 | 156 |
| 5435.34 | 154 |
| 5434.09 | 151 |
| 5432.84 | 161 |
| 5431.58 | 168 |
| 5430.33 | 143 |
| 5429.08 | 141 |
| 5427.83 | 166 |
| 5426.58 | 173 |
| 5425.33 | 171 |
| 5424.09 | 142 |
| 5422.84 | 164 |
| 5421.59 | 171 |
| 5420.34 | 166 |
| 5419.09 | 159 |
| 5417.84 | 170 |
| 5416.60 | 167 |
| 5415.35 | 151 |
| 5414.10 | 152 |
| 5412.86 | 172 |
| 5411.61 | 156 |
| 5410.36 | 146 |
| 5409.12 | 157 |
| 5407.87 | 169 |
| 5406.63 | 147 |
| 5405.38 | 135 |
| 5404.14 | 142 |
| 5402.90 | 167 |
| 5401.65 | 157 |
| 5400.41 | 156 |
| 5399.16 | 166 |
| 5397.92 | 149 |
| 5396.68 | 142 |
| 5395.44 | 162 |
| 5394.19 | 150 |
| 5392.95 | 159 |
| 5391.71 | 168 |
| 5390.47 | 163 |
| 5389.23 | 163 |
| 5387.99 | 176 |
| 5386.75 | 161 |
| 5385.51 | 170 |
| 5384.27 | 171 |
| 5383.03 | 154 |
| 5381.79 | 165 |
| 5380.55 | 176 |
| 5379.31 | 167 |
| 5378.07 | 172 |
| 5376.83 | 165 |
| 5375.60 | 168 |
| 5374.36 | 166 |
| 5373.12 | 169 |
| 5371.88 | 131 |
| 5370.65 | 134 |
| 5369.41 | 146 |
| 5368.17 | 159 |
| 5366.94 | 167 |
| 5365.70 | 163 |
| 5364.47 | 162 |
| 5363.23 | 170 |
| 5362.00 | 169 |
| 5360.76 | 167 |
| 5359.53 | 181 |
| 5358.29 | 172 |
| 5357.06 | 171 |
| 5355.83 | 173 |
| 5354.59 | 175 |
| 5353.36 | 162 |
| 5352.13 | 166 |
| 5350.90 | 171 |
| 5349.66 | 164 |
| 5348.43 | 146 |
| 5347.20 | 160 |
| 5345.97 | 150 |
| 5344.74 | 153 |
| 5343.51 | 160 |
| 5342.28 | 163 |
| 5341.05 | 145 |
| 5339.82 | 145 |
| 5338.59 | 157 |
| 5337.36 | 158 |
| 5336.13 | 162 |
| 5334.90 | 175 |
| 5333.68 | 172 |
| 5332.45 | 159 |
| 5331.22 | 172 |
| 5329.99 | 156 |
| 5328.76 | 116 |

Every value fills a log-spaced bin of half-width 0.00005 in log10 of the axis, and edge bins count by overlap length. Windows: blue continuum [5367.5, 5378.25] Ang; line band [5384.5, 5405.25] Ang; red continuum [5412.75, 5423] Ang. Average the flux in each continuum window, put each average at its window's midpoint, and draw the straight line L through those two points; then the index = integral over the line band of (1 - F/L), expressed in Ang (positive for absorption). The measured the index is 0.06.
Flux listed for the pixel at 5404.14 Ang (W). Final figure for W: 142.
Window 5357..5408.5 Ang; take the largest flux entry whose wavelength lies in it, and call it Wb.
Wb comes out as 181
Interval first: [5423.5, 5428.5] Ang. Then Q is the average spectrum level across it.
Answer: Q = 163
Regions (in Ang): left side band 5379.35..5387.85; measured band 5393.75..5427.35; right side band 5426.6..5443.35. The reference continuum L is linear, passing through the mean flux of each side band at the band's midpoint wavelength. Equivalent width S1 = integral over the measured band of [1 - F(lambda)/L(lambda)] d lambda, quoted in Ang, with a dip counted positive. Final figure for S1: 1.33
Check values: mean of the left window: 167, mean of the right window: 162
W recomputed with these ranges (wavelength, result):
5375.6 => 168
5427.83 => 166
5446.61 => 126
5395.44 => 162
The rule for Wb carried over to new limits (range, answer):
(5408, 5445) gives 180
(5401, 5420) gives 172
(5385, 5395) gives 176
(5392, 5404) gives 167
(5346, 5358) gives 175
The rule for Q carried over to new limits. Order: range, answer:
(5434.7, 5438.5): 160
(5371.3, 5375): 155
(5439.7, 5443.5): 173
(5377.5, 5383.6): 167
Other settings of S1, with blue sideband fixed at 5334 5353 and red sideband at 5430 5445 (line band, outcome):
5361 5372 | 0.20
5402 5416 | 0.75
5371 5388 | -0.35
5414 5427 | 0.07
